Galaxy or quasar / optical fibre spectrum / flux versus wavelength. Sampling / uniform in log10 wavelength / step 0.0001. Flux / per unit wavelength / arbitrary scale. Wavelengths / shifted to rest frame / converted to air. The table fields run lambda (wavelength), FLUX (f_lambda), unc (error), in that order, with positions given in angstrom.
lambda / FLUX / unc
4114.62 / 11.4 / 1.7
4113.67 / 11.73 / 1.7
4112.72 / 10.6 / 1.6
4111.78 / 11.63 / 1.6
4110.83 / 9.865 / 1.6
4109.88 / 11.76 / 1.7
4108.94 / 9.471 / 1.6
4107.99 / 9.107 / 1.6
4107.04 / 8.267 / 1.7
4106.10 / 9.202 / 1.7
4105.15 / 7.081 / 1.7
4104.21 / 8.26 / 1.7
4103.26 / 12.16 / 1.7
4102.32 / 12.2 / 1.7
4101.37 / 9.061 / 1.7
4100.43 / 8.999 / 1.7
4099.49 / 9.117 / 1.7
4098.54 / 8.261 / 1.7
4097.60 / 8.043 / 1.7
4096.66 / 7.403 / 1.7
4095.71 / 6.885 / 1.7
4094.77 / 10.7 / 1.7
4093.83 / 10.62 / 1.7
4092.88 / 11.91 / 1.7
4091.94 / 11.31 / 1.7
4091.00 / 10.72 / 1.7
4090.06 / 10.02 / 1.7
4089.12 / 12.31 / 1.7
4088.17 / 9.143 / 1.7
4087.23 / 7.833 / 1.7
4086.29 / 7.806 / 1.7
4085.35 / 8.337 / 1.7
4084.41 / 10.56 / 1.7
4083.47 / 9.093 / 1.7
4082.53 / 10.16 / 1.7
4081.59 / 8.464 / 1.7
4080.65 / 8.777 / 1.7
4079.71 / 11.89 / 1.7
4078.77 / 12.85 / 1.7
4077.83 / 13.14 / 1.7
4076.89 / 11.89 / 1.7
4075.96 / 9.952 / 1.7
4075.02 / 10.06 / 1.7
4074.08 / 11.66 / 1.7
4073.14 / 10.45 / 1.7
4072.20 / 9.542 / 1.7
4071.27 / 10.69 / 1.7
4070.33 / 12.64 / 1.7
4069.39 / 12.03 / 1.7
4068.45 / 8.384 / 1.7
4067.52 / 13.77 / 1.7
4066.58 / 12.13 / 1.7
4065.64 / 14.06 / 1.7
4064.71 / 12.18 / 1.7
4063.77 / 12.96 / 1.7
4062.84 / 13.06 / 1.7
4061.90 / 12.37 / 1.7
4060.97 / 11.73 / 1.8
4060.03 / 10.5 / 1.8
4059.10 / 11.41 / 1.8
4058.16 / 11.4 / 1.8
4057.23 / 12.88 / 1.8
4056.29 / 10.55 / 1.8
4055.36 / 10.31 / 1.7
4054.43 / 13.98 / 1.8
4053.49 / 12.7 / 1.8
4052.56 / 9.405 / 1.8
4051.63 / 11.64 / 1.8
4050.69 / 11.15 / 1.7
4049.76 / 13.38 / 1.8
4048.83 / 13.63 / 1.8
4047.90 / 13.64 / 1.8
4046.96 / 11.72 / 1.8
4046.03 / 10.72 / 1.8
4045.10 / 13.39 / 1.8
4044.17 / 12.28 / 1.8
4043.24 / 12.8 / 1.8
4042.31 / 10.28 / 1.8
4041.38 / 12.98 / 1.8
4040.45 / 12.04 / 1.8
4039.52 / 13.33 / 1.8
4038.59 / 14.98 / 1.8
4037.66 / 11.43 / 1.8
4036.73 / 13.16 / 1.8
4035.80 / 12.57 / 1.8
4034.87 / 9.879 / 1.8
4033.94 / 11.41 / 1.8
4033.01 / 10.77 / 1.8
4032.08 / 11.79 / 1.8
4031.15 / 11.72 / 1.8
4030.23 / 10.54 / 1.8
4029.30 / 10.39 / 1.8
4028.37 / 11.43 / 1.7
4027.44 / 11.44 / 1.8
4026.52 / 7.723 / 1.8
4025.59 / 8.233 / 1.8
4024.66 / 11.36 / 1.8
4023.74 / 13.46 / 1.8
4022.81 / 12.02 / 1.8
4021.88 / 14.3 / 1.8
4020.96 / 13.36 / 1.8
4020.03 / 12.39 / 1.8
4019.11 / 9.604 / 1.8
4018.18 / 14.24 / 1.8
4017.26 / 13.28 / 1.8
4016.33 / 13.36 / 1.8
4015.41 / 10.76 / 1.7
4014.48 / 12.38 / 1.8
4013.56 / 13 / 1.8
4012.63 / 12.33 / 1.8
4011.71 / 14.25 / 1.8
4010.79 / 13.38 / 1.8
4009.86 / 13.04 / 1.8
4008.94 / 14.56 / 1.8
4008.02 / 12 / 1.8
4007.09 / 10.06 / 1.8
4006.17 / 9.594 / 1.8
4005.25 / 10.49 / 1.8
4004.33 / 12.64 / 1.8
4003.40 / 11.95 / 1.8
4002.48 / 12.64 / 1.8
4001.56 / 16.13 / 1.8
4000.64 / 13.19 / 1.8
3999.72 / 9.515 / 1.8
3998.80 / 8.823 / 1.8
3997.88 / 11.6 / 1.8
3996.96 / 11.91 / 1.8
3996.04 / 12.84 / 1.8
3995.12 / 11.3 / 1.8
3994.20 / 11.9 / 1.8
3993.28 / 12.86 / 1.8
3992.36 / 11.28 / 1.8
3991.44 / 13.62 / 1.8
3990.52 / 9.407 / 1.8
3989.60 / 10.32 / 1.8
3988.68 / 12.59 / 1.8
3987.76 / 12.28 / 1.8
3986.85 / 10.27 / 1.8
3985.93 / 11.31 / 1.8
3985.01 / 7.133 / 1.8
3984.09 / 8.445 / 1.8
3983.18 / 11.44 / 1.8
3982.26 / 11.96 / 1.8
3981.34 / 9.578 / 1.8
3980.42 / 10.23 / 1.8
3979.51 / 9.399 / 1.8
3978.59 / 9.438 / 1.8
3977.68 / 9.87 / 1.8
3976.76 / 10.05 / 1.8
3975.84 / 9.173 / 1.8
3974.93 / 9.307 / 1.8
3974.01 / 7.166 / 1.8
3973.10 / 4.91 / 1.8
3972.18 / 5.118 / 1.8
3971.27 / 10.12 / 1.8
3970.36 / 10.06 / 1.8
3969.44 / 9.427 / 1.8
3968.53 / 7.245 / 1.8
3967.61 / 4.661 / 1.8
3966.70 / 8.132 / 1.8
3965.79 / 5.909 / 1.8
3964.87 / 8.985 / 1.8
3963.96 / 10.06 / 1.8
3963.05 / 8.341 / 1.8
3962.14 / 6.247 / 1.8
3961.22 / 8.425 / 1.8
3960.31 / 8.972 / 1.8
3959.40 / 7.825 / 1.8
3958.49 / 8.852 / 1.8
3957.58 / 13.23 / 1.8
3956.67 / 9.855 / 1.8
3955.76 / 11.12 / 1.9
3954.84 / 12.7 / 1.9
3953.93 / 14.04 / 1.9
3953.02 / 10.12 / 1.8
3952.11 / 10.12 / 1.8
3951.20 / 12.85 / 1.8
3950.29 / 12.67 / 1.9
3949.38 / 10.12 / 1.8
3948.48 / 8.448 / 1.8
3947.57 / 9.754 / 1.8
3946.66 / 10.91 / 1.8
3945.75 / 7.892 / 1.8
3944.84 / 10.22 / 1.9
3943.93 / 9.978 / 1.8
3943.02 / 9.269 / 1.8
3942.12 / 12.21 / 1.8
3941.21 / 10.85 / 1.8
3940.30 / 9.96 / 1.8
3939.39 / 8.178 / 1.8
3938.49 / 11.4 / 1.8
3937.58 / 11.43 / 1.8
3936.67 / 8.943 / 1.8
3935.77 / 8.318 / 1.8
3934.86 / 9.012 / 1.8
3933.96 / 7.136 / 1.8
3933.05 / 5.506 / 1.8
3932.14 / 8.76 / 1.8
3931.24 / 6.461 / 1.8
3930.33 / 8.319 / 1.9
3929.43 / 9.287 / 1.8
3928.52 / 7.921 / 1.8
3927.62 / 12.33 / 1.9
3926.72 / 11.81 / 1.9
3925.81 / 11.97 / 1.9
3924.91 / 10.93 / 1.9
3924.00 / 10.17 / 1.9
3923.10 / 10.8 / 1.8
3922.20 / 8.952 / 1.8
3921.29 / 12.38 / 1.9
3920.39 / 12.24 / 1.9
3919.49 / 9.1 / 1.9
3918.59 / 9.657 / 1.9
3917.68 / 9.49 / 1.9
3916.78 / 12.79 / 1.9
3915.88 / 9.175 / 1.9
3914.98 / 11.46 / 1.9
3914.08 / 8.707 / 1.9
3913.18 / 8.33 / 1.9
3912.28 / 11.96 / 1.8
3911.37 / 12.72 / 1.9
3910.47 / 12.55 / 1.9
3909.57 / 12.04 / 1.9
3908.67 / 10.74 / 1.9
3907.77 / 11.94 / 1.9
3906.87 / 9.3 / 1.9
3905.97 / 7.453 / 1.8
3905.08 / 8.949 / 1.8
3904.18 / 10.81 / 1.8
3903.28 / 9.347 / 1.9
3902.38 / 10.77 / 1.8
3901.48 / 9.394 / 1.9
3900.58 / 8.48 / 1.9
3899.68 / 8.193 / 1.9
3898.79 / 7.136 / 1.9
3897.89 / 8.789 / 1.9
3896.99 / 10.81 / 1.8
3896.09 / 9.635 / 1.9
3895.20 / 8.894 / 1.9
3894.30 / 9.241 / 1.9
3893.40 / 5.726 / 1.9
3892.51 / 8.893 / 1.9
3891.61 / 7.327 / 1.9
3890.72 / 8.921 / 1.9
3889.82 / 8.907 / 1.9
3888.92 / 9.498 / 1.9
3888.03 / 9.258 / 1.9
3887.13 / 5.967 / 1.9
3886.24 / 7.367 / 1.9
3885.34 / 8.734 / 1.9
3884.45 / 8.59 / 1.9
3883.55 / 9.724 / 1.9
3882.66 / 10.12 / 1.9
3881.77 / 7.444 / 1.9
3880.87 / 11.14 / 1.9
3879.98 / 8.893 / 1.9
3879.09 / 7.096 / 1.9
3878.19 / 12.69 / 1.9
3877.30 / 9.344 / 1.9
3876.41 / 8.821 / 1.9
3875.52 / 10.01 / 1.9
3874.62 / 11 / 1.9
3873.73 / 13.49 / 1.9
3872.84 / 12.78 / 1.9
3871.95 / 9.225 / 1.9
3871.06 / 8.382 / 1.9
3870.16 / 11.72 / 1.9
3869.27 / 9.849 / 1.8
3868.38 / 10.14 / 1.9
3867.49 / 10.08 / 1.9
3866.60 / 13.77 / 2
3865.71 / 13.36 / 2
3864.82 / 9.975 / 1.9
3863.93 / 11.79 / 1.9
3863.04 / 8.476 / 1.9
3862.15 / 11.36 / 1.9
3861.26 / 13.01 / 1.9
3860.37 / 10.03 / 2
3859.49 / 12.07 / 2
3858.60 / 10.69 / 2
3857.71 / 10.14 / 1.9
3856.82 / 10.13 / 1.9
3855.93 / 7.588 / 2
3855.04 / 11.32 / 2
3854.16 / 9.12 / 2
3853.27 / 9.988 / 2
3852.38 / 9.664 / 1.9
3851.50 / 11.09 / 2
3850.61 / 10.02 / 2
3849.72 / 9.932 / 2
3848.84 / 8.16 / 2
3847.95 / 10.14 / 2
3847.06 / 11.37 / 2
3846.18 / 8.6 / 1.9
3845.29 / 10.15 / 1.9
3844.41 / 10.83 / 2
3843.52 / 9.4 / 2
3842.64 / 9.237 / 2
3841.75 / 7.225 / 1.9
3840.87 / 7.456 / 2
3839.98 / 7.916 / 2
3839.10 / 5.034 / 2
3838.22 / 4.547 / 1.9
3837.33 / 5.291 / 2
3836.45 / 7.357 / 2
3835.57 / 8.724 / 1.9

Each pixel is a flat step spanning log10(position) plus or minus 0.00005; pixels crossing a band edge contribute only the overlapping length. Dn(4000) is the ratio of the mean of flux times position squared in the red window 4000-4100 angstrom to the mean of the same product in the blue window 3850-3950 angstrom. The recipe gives 1.3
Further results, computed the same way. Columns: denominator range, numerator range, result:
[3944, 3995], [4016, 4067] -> 1.27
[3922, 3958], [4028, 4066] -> 1.25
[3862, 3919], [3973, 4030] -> 1.22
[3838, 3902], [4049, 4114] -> 1.24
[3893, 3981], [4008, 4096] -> 1.28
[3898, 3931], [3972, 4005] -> 1.09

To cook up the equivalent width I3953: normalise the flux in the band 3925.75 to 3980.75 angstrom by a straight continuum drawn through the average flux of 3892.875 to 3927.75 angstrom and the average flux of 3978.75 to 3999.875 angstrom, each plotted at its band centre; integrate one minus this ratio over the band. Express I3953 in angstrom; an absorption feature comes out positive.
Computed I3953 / 6.15 angstrom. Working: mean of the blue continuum 10.1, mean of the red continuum 10.9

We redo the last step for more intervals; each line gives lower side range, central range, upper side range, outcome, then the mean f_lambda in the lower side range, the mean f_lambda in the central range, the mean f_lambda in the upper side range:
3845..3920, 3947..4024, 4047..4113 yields -3.1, 9.89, 10.7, 10.7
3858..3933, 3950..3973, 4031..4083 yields 2.9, 9.93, 9.31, 11.8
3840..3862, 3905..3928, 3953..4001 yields -2.0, 9.87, 10.7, 9.85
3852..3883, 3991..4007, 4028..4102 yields -1.4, 10.4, 11.9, 11.1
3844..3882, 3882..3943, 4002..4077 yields 6.9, 10.4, 9.58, 11.9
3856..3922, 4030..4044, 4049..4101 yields -1.8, 9.96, 12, 10.8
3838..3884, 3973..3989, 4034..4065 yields 2.2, 9.94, 9.78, 12.1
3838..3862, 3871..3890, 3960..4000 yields 0.0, 9.51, 9.51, 9.59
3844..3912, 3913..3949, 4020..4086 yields 2.2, 9.89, 9.77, 11.6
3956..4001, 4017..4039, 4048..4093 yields -2.5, 9.69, 11.7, 11.2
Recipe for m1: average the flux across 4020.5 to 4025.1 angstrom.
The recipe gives 12.9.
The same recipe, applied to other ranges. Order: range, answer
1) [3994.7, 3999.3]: 11.3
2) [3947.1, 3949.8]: 9.46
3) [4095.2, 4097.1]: 7.2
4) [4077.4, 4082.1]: 11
